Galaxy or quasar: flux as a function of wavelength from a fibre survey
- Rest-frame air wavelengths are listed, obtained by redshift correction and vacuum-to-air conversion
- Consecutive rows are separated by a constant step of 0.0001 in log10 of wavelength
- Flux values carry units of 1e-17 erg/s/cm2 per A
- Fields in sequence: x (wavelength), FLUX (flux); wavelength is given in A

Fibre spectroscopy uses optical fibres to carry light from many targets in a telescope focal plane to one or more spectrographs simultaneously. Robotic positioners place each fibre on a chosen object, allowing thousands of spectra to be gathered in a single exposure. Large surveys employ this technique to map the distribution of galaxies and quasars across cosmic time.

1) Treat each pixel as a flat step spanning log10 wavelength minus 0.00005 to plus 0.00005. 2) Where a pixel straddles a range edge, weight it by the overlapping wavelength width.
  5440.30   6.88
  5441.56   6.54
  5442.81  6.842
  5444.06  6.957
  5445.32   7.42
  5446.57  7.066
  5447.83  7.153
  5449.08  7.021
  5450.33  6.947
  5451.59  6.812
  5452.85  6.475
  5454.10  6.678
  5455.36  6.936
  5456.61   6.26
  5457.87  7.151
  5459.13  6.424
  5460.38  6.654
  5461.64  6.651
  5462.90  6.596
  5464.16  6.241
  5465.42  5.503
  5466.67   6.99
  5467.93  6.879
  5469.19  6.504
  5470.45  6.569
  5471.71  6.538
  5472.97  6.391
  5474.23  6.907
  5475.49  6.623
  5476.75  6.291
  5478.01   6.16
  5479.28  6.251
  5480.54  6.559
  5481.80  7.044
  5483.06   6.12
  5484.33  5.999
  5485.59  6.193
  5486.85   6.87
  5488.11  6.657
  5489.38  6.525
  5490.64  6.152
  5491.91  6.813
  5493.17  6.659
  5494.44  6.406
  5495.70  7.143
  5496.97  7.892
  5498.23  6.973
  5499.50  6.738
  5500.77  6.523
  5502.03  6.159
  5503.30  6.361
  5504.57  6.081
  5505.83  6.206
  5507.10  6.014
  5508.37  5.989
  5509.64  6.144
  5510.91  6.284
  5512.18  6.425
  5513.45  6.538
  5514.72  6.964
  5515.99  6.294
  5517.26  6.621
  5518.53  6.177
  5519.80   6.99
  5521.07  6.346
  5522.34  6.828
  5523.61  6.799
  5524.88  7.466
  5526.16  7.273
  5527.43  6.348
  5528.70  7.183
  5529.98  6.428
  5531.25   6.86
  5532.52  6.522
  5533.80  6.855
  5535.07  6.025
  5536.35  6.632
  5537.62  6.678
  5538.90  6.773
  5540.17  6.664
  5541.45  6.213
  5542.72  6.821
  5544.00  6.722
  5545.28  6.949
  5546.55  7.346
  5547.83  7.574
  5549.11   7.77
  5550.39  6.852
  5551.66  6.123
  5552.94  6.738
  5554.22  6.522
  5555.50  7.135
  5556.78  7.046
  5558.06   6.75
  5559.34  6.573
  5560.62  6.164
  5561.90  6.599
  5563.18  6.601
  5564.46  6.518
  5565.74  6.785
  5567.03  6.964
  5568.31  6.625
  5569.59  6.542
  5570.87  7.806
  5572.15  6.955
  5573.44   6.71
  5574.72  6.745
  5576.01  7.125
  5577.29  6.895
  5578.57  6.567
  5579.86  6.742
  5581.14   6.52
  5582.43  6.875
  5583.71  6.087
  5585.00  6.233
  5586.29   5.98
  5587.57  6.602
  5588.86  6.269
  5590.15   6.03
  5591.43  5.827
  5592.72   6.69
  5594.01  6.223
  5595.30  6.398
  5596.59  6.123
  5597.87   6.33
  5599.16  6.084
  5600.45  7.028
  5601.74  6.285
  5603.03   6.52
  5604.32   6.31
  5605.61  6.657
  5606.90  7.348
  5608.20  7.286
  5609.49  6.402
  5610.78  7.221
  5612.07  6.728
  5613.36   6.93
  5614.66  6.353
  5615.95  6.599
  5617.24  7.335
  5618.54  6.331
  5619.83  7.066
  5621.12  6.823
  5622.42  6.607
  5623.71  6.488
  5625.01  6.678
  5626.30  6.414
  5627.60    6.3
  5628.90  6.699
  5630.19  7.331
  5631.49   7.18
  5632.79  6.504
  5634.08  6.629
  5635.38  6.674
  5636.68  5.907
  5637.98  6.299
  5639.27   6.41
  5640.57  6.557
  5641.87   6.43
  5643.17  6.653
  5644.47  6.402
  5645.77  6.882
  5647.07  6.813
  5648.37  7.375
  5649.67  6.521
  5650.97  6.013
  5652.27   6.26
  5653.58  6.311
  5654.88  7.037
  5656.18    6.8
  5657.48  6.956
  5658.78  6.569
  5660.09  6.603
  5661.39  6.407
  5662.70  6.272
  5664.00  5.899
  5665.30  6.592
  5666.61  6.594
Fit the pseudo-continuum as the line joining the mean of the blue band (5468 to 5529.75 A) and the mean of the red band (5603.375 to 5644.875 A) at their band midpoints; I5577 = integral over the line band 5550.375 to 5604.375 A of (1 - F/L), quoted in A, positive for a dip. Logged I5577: 0.5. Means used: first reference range 6.56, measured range 6.57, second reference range 6.67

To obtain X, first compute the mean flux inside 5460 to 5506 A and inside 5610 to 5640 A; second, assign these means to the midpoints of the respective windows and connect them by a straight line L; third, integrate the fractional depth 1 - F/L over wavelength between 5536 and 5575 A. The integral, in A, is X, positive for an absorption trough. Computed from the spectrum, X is -1.2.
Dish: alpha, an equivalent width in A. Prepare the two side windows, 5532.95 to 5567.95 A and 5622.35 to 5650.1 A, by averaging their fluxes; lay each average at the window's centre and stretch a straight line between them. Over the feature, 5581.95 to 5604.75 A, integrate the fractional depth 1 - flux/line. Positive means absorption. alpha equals 1.2 A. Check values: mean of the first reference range 6.75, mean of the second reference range 6.63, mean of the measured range 6.33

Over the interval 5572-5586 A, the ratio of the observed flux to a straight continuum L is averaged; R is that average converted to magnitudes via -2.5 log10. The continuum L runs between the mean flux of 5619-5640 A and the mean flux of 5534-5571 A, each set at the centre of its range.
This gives 0.011 mag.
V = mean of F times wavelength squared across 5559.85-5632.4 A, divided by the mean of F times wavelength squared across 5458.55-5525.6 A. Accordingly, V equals 1.05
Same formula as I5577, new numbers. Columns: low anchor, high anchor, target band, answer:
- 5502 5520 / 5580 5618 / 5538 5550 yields -1.05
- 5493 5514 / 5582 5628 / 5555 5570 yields -0.39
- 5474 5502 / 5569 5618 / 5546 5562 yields -0.63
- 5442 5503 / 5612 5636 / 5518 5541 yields -0.12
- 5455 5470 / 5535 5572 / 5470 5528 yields 0.90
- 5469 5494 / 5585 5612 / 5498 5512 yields 0.40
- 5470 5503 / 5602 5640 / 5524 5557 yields -1.01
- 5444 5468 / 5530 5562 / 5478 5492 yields 0.61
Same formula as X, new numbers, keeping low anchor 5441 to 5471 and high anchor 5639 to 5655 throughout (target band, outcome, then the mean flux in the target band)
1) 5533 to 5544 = 0.1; 6.59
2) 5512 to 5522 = 0.2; 6.56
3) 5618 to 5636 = -0.3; 6.7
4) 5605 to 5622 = -0.6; 6.85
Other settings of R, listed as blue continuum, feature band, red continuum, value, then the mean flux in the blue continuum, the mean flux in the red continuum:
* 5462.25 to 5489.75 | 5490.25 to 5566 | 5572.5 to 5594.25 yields -0.03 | 6.47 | 6.49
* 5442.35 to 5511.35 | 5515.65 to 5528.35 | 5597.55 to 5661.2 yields -0.02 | 6.59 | 6.65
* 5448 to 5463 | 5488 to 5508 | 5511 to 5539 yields 0.02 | 6.74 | 6.67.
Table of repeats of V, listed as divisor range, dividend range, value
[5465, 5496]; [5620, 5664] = 1.07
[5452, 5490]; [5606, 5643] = 1.08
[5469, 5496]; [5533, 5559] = 1.07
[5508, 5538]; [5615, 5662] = 1.04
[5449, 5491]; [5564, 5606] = 1.04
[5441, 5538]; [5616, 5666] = 1.05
